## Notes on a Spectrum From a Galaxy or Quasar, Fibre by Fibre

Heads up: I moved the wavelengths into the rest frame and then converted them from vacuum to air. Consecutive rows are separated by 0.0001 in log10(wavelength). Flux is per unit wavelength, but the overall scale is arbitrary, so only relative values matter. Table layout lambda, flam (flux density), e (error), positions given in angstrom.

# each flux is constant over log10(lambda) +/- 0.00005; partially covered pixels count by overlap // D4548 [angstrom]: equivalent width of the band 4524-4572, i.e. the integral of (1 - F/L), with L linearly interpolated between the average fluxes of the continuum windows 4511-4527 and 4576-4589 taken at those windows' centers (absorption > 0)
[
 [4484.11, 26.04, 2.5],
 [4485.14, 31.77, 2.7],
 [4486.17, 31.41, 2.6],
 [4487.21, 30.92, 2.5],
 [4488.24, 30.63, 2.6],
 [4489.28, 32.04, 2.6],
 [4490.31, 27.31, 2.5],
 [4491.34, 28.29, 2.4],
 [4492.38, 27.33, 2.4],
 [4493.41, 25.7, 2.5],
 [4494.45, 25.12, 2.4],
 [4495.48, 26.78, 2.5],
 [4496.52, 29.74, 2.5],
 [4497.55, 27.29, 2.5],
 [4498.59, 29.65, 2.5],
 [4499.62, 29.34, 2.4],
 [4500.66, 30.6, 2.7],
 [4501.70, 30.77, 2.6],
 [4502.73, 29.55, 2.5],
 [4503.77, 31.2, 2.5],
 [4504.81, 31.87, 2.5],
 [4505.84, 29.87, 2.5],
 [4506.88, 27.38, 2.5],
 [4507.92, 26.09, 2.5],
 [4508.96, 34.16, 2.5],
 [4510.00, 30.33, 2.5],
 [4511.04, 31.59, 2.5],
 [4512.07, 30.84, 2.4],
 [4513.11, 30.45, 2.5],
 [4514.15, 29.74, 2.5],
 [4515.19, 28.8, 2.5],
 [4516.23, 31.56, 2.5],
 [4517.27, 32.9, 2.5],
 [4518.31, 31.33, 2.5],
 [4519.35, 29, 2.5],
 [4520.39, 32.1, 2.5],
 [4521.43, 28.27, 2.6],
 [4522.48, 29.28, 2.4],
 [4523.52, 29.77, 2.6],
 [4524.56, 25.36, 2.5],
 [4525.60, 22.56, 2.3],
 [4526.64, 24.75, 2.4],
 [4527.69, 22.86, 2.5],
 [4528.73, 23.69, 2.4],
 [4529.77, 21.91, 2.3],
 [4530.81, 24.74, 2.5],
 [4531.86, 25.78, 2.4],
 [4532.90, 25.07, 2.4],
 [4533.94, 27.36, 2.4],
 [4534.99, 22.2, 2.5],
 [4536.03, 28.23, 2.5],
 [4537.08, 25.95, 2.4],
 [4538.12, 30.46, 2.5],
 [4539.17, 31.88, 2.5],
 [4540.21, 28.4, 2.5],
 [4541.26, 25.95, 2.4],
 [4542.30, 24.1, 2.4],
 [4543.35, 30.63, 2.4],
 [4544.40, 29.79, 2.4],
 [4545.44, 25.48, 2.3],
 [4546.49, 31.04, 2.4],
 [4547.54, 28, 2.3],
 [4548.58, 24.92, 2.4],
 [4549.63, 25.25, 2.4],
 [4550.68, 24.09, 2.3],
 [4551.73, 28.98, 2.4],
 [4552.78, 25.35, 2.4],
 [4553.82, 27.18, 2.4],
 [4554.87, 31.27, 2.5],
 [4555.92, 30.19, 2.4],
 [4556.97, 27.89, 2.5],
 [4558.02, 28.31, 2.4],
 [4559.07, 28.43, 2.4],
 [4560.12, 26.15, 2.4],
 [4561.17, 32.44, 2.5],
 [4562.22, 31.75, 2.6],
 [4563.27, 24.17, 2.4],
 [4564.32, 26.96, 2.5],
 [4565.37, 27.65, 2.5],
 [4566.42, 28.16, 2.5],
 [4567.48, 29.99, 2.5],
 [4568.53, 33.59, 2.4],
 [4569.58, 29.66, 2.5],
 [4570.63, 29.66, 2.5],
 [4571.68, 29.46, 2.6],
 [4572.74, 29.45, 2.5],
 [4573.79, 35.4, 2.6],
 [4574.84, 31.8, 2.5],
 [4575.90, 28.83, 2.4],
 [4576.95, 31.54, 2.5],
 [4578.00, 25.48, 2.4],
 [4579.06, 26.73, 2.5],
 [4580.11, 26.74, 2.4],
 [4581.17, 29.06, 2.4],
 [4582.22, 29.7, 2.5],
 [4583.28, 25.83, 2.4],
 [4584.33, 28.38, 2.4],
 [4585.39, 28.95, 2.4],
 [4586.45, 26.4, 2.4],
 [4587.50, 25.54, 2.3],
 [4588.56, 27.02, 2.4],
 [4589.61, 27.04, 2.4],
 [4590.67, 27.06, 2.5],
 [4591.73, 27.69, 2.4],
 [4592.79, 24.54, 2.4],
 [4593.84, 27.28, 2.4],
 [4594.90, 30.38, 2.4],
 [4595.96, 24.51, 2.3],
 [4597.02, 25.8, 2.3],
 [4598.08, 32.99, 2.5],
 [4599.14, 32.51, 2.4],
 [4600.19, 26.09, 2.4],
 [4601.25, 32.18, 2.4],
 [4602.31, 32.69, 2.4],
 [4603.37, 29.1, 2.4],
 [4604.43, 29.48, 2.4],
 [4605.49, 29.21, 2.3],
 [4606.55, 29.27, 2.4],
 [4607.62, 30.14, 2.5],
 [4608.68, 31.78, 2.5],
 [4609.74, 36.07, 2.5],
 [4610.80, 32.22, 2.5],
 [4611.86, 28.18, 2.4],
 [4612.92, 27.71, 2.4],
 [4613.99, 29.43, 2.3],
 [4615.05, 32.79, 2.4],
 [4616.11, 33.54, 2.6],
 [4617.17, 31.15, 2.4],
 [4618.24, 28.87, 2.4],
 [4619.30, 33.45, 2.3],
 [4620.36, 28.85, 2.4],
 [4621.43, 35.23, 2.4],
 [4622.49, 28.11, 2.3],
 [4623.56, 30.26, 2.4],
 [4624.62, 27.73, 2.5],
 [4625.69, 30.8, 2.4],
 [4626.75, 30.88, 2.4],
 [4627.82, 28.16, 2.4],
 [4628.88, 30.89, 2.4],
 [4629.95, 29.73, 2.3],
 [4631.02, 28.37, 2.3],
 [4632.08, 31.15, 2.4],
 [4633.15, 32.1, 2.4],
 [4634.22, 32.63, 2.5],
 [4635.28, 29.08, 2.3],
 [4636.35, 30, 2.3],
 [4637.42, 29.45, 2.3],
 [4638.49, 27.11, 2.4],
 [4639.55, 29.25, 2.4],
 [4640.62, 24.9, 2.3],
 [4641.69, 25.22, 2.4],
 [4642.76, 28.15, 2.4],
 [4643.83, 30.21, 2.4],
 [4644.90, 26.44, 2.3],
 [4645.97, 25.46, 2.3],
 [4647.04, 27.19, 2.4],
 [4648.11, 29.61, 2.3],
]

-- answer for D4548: 2.0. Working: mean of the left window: 29.3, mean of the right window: 27.7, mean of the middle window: 27.3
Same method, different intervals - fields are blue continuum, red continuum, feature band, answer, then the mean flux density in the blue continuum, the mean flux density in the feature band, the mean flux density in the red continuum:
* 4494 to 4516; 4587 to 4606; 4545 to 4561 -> 0.75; 29.6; 27.6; 28.4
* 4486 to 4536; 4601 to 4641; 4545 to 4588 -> 1.37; 28.4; 28.4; 30.3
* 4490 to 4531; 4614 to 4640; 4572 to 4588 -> 0.52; 28.5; 28.7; 30.4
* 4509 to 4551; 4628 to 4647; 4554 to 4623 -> -2.52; 27.7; 29.3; 28.8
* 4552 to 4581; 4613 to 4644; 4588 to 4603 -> 0.52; 29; 28.4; 29.9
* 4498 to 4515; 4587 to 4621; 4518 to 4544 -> 2.75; 30.2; 26.8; 29.5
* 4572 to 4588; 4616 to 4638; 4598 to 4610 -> -0.49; 28.7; 30.8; 30.4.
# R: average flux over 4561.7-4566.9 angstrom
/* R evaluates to 27.8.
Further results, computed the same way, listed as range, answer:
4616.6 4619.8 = 31.2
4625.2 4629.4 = 30.2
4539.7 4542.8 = 26.2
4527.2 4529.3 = 23.3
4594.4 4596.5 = 27.4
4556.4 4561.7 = 28.7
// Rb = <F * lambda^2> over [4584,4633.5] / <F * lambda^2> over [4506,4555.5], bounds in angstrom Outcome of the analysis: 1.10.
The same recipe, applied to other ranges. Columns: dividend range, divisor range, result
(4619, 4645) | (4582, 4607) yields 1.06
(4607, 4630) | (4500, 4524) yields 1.06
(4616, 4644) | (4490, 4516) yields 1.08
